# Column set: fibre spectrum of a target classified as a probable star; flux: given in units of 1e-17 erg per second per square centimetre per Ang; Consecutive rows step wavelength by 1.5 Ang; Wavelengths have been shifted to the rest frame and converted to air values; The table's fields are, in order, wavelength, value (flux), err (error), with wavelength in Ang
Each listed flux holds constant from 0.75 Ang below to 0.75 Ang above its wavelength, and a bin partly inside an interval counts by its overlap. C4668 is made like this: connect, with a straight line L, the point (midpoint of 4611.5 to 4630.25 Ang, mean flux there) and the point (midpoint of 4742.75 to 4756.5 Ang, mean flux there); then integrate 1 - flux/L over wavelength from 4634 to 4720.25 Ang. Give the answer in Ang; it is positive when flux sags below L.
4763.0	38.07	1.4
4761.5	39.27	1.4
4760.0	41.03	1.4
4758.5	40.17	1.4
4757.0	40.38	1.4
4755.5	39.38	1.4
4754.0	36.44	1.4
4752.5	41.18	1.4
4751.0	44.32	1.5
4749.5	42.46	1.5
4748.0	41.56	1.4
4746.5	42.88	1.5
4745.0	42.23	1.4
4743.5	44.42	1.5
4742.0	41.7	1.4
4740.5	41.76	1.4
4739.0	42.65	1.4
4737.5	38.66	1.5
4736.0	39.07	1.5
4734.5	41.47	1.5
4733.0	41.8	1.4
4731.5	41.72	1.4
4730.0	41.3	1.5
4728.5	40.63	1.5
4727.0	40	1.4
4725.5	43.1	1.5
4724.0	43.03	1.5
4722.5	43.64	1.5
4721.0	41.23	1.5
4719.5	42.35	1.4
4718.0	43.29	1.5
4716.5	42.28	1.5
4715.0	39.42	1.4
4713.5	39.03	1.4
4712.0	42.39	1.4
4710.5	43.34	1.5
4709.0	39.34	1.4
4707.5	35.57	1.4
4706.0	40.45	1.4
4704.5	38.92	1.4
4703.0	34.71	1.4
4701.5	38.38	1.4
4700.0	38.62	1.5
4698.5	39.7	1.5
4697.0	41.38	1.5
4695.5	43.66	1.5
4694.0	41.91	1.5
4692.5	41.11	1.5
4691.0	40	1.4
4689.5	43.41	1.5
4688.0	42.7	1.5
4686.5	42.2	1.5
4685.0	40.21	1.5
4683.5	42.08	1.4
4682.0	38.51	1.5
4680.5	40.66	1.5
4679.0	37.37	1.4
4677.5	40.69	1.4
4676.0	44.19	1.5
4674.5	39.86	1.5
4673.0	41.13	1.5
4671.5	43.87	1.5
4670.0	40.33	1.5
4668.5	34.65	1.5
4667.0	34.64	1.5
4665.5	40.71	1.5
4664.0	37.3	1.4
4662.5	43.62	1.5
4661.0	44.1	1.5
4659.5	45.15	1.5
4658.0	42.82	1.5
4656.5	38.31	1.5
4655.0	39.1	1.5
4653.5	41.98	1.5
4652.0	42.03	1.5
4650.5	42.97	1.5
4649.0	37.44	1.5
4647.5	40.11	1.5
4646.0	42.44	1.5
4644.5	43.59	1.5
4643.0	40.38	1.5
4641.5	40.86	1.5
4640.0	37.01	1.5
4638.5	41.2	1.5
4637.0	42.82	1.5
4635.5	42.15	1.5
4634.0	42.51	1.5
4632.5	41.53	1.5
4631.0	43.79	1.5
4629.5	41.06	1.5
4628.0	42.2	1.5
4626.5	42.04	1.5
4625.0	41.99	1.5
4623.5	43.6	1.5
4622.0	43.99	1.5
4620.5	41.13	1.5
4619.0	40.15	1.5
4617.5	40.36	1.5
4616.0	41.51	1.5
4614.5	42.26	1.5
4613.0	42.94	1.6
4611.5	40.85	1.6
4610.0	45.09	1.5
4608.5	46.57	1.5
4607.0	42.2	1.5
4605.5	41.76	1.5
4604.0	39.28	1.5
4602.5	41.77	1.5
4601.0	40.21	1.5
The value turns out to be 2.2 Ang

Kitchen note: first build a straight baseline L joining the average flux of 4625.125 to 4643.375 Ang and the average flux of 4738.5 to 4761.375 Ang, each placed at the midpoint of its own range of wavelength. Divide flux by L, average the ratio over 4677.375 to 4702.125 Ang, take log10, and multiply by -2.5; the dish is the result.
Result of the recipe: 0.02 mag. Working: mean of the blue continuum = 41.5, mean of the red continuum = 41.4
